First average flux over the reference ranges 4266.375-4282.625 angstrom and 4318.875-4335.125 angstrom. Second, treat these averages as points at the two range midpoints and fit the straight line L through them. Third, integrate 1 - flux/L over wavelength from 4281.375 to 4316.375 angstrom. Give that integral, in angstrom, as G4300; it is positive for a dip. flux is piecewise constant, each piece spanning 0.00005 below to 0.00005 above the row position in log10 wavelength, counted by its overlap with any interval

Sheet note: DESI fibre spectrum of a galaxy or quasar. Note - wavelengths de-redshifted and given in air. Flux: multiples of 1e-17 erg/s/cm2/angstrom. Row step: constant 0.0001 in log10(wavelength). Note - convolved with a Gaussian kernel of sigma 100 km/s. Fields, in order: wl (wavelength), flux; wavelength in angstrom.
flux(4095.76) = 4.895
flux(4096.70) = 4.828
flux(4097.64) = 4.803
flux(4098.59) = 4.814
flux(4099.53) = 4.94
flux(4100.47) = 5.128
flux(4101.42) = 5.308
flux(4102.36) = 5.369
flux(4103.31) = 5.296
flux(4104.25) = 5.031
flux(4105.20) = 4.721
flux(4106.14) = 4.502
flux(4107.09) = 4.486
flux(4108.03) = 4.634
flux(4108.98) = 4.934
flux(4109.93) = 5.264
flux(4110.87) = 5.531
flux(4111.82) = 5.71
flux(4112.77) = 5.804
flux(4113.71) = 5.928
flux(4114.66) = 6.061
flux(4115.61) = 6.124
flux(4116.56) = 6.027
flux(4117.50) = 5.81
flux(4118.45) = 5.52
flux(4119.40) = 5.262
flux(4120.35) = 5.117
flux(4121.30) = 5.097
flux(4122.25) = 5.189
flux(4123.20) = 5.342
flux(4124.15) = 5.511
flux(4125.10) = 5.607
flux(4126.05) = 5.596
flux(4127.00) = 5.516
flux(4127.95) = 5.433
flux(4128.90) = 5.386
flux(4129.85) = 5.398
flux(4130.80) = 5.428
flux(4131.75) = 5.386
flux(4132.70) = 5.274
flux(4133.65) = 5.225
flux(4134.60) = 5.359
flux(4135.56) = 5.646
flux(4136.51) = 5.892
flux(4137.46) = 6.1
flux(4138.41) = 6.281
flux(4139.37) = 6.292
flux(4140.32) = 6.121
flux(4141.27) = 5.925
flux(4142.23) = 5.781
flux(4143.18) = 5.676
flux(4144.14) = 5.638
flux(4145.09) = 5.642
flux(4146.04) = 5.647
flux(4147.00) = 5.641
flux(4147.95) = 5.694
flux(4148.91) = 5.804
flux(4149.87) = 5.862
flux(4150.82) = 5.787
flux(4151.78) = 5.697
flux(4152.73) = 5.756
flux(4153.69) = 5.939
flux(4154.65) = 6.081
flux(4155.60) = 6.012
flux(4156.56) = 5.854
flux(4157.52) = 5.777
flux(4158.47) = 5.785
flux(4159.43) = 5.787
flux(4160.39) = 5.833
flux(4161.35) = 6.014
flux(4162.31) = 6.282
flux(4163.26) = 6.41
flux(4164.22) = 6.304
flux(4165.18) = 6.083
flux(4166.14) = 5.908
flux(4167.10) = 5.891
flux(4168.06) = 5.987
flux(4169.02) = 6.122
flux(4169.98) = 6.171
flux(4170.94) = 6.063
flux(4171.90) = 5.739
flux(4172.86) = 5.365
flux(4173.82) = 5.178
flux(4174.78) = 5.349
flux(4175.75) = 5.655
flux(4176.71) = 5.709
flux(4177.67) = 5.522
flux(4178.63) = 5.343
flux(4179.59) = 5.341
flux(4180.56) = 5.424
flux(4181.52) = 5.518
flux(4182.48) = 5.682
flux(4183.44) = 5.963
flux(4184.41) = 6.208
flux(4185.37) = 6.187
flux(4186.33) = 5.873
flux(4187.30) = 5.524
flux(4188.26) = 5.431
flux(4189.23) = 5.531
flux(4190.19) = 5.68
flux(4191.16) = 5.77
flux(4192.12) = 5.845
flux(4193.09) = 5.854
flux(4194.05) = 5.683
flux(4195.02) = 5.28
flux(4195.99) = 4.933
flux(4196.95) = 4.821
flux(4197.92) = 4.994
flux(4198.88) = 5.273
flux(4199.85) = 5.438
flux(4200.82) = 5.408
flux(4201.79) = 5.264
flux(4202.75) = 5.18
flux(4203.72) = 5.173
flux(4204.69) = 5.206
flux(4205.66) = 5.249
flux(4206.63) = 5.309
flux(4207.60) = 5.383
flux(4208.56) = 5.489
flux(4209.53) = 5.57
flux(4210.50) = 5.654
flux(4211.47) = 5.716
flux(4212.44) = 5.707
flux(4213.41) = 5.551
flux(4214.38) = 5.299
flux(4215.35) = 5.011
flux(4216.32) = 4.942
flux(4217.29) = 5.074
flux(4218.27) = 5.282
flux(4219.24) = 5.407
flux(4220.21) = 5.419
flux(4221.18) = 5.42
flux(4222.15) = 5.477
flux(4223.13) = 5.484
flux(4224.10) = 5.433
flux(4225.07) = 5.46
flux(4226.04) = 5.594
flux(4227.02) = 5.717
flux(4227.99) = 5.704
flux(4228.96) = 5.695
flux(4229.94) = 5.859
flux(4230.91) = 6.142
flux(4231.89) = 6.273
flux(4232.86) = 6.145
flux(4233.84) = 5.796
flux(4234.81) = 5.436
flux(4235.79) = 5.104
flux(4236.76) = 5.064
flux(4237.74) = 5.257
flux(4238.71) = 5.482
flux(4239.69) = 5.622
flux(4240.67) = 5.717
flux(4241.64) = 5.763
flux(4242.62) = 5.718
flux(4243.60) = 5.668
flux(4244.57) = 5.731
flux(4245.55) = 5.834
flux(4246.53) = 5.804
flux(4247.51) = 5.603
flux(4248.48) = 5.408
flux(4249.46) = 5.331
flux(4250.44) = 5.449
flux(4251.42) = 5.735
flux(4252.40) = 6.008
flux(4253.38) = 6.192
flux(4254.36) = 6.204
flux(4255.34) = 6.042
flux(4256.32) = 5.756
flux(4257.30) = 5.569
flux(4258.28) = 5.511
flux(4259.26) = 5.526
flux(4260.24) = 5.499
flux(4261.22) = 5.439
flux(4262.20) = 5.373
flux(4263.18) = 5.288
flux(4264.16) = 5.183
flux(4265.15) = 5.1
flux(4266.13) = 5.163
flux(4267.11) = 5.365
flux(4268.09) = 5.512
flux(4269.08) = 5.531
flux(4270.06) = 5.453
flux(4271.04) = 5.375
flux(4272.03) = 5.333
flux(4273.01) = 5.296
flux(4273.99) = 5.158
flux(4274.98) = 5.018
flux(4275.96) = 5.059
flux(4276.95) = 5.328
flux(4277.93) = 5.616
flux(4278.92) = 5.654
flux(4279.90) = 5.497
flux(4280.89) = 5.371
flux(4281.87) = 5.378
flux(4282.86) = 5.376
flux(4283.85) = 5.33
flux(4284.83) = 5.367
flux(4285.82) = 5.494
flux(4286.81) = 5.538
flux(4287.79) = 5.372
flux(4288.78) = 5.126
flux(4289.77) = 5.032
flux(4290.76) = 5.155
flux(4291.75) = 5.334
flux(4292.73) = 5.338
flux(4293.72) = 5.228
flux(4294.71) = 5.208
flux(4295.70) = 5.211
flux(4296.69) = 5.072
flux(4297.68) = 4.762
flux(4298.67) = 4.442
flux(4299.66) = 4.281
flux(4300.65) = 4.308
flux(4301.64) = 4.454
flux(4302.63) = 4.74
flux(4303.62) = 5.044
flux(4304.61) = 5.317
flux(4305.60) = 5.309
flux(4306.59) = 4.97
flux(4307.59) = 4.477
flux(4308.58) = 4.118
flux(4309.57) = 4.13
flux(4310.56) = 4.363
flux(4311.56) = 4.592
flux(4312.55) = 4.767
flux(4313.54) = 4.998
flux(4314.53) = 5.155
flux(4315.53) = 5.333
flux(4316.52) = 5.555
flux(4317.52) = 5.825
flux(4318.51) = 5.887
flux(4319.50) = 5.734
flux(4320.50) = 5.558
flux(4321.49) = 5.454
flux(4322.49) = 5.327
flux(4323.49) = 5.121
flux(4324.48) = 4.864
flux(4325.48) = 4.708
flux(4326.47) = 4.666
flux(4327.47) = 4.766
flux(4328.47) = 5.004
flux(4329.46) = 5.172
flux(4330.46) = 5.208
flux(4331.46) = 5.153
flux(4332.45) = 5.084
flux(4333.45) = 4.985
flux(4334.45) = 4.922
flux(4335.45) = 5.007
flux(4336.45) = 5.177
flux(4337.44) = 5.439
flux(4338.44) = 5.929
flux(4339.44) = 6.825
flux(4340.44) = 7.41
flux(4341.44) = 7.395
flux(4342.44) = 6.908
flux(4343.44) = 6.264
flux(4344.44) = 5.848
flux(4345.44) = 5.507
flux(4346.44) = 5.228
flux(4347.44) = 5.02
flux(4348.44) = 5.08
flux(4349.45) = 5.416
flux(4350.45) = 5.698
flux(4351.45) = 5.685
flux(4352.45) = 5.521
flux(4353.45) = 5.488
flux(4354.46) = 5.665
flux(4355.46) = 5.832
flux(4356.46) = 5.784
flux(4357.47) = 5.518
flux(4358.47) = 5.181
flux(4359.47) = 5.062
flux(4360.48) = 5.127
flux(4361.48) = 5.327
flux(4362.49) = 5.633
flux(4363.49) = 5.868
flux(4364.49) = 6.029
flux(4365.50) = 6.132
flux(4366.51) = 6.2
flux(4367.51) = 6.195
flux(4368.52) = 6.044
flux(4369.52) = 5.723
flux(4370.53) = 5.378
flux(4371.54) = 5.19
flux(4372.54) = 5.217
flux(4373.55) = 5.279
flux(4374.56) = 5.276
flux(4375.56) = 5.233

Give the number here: 1.8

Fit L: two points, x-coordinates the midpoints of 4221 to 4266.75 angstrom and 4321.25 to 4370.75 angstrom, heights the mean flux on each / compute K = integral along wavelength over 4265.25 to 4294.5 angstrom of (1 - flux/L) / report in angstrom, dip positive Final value 1.4 angstrom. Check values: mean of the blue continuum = 5.61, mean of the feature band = 5.33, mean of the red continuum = 5.56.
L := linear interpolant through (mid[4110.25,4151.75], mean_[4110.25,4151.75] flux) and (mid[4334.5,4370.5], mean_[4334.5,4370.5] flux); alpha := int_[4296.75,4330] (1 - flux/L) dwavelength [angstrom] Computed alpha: 4.6 angstrom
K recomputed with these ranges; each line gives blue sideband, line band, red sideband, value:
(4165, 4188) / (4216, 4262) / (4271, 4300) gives -1.5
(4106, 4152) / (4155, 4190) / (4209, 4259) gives -1.4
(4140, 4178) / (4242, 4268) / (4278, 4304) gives -1.3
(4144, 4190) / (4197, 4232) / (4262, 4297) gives 1.0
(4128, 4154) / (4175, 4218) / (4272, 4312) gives 0.0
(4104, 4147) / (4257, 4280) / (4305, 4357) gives 0.2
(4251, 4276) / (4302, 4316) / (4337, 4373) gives 2.1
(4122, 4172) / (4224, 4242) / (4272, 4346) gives -0.5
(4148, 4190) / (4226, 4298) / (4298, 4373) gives 0.8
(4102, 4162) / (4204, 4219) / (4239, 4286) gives 0.5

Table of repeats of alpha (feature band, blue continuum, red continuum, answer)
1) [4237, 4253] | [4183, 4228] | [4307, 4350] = -0.61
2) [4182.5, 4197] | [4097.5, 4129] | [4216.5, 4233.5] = -0.38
